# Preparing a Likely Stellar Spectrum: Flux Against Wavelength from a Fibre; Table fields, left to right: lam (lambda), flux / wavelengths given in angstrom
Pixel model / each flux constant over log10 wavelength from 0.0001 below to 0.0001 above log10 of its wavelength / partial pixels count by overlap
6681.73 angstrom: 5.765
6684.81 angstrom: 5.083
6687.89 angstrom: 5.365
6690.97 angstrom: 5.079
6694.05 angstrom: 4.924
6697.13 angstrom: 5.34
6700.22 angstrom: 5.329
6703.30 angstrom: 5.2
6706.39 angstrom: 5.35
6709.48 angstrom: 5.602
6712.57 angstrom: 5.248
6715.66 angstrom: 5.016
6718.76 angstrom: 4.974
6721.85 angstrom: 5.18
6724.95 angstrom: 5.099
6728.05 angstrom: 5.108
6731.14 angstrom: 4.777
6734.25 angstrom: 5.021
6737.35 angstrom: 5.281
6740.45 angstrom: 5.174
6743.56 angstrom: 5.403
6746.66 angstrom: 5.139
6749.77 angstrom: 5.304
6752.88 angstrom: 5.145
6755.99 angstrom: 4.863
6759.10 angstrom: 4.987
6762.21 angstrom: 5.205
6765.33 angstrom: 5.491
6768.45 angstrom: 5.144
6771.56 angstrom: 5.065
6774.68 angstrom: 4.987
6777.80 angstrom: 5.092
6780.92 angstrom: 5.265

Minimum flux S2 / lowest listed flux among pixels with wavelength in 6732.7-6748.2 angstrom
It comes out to 5.021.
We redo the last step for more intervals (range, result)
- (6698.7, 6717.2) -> 5.016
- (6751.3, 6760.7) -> 4.863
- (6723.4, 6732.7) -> 4.777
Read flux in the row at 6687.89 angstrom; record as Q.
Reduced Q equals 5.365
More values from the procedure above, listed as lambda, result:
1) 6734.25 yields 5.021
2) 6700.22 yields 5.329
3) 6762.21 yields 5.205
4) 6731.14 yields 4.777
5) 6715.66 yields 5.016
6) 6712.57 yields 5.248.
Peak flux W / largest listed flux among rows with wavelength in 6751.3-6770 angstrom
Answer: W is 5.491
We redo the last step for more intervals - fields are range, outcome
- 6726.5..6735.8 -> 5.108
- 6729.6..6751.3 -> 5.403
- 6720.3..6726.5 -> 5.18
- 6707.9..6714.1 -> 5.602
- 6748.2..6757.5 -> 5.304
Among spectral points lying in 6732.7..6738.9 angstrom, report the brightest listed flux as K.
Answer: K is 5.281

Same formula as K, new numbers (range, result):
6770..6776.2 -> 5.065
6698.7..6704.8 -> 5.329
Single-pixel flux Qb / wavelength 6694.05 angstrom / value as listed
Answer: 4.924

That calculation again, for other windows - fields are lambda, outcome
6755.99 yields 4.863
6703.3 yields 5.2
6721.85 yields 5.18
